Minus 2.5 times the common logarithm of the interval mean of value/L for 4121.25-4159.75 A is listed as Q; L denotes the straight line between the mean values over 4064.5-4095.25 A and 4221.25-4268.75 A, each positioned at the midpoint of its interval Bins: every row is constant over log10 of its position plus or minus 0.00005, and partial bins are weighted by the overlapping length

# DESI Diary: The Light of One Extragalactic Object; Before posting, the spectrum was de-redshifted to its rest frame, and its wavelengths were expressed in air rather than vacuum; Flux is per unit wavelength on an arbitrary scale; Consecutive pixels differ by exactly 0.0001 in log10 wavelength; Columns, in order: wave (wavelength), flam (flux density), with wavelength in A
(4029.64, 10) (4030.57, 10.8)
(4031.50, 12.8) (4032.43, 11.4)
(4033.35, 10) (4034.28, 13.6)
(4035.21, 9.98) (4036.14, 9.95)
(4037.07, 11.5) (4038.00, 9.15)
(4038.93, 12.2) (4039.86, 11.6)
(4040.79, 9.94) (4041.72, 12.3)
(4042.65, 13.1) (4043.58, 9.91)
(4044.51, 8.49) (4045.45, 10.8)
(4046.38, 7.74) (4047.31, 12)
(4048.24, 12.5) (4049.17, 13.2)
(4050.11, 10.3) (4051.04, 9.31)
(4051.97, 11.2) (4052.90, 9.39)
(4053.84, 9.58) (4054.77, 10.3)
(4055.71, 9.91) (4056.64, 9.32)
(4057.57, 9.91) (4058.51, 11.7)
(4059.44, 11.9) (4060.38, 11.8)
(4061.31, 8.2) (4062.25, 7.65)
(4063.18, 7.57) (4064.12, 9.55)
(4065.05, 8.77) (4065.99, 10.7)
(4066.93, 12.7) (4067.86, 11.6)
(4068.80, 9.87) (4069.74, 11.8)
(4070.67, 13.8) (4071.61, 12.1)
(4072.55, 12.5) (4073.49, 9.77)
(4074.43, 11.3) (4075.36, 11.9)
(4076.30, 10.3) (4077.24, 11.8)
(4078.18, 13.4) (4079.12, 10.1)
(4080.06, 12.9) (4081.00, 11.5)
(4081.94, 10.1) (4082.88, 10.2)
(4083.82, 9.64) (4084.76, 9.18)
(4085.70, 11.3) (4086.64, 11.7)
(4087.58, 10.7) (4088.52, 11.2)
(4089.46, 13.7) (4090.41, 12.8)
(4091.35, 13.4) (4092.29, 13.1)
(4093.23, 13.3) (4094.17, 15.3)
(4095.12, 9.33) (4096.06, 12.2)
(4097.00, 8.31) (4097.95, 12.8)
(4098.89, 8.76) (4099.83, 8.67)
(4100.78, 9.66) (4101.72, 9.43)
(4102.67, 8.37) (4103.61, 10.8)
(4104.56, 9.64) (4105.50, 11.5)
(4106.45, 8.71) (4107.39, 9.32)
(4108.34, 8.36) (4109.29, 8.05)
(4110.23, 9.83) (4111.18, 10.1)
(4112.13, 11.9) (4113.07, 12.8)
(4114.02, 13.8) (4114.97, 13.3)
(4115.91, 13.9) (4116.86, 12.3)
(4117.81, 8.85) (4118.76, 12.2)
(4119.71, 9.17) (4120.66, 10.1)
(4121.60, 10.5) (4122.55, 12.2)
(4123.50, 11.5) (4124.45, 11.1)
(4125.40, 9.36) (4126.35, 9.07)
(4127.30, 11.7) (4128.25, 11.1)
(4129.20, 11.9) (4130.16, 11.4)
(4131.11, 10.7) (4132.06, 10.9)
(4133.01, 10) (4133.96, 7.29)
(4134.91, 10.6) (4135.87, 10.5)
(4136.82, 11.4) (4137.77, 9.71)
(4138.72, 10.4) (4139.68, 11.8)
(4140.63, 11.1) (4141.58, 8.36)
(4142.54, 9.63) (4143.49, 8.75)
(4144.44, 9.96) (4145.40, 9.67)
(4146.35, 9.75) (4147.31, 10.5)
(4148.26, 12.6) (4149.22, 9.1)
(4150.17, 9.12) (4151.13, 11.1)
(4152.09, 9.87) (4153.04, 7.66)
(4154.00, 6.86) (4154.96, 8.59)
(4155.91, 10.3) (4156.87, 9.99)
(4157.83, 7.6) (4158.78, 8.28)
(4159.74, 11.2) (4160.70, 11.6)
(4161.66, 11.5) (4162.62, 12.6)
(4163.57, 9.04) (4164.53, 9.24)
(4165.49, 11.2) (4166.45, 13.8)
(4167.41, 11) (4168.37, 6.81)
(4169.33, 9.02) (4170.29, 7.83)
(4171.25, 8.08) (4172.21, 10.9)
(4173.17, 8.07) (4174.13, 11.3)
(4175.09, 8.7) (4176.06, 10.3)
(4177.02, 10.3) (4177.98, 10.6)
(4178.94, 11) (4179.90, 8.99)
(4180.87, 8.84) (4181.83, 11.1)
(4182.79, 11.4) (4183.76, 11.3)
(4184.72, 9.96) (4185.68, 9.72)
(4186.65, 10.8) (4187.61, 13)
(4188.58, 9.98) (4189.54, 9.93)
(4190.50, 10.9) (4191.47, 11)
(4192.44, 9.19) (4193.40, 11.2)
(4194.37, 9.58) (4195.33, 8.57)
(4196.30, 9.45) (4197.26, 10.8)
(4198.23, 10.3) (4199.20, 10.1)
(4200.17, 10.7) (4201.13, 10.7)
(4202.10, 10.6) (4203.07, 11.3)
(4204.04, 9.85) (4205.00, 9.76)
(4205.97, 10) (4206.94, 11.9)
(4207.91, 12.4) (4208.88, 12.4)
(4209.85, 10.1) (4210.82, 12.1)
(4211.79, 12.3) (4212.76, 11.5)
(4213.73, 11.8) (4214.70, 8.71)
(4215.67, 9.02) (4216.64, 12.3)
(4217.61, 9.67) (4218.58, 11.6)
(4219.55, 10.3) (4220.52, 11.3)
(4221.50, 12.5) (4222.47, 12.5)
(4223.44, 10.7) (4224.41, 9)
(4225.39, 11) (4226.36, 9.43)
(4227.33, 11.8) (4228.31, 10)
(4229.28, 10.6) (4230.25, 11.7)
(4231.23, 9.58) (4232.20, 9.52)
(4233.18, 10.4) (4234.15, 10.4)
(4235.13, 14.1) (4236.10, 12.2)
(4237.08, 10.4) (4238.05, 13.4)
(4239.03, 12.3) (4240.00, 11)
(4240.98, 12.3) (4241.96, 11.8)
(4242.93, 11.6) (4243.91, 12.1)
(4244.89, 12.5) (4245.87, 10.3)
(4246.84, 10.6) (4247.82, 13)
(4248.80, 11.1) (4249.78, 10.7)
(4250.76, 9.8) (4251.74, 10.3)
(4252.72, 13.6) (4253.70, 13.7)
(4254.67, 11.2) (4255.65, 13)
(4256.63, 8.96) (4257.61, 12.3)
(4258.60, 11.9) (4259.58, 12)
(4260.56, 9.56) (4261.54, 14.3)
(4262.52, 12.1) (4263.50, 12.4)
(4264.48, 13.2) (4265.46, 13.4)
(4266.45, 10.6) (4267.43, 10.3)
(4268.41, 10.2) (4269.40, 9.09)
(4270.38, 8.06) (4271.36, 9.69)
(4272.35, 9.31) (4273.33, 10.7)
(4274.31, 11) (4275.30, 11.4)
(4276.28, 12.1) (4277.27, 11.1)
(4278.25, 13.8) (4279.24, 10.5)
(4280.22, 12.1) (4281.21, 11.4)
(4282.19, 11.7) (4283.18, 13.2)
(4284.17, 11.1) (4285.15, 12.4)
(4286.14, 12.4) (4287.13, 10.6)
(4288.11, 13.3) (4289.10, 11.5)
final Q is 0.15 mag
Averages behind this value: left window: 11.6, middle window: 10.1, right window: 11.5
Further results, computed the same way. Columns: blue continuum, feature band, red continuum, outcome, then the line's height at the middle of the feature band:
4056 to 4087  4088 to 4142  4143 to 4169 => -0.050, 10.3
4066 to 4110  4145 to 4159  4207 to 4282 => 0.180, 11.1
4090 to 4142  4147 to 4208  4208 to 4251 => 0.090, 11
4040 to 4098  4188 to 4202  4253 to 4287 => 0.111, 11.3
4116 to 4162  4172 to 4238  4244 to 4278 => 0.015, 10.8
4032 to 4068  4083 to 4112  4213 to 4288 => 0.006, 10.7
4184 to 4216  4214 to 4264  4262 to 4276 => -0.056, 10.7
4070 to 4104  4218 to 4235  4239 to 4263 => 0.080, 11.6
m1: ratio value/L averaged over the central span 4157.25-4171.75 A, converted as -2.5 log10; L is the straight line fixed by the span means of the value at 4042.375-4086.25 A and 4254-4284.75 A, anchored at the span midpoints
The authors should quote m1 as 0.113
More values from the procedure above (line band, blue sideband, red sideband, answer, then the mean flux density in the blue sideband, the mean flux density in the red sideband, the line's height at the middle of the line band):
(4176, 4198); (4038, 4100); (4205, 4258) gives 0.084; 11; 11.3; 11.2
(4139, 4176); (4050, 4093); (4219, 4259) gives 0.138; 10.9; 11.3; 11.1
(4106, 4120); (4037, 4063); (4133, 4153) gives -0.073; 10.5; 10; 10.2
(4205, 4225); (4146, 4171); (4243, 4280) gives -0.040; 9.84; 11.4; 10.7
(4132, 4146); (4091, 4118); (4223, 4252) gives 0.102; 10.9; 11.1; 11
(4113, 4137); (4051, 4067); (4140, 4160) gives -0.146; 9.92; 9.53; 9.63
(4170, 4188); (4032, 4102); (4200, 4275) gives 0.098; 10.9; 11.2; 11.1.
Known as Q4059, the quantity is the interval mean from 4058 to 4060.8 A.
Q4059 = 11.7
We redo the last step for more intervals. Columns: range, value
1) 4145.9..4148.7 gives 10.9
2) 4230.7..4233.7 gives 9.86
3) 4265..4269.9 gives 10.7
